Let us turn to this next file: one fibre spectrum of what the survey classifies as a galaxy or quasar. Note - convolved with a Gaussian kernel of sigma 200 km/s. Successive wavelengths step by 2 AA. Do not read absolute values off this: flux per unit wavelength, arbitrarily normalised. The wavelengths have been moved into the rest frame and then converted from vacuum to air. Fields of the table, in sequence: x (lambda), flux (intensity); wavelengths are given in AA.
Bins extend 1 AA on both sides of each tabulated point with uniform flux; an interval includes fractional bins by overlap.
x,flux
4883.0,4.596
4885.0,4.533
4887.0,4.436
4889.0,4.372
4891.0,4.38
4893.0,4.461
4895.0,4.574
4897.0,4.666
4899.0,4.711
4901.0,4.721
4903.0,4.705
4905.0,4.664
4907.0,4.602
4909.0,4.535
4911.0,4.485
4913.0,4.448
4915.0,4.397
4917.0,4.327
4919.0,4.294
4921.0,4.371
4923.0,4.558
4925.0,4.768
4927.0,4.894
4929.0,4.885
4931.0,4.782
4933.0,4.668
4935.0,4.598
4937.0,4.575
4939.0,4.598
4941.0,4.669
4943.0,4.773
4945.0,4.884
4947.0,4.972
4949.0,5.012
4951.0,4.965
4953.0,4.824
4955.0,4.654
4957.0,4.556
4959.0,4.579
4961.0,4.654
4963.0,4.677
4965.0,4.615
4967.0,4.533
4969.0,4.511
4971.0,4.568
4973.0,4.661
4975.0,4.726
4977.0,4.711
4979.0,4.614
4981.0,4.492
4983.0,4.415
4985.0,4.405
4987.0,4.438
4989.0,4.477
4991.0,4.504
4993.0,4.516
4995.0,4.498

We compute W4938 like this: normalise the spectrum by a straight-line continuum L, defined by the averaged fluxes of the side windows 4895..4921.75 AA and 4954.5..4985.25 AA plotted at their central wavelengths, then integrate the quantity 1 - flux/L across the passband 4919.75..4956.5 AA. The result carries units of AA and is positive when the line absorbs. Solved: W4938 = -1.45 AA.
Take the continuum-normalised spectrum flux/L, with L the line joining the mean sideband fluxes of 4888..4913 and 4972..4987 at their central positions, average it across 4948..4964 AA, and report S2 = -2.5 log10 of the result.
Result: -0.041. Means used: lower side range 4.57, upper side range 4.57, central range 4.74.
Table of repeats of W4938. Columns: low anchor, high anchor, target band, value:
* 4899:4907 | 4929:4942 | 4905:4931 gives 0.6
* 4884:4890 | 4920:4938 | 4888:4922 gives 0.2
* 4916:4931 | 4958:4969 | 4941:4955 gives -0.8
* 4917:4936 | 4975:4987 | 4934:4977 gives -1.1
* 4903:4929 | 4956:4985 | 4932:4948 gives -0.5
